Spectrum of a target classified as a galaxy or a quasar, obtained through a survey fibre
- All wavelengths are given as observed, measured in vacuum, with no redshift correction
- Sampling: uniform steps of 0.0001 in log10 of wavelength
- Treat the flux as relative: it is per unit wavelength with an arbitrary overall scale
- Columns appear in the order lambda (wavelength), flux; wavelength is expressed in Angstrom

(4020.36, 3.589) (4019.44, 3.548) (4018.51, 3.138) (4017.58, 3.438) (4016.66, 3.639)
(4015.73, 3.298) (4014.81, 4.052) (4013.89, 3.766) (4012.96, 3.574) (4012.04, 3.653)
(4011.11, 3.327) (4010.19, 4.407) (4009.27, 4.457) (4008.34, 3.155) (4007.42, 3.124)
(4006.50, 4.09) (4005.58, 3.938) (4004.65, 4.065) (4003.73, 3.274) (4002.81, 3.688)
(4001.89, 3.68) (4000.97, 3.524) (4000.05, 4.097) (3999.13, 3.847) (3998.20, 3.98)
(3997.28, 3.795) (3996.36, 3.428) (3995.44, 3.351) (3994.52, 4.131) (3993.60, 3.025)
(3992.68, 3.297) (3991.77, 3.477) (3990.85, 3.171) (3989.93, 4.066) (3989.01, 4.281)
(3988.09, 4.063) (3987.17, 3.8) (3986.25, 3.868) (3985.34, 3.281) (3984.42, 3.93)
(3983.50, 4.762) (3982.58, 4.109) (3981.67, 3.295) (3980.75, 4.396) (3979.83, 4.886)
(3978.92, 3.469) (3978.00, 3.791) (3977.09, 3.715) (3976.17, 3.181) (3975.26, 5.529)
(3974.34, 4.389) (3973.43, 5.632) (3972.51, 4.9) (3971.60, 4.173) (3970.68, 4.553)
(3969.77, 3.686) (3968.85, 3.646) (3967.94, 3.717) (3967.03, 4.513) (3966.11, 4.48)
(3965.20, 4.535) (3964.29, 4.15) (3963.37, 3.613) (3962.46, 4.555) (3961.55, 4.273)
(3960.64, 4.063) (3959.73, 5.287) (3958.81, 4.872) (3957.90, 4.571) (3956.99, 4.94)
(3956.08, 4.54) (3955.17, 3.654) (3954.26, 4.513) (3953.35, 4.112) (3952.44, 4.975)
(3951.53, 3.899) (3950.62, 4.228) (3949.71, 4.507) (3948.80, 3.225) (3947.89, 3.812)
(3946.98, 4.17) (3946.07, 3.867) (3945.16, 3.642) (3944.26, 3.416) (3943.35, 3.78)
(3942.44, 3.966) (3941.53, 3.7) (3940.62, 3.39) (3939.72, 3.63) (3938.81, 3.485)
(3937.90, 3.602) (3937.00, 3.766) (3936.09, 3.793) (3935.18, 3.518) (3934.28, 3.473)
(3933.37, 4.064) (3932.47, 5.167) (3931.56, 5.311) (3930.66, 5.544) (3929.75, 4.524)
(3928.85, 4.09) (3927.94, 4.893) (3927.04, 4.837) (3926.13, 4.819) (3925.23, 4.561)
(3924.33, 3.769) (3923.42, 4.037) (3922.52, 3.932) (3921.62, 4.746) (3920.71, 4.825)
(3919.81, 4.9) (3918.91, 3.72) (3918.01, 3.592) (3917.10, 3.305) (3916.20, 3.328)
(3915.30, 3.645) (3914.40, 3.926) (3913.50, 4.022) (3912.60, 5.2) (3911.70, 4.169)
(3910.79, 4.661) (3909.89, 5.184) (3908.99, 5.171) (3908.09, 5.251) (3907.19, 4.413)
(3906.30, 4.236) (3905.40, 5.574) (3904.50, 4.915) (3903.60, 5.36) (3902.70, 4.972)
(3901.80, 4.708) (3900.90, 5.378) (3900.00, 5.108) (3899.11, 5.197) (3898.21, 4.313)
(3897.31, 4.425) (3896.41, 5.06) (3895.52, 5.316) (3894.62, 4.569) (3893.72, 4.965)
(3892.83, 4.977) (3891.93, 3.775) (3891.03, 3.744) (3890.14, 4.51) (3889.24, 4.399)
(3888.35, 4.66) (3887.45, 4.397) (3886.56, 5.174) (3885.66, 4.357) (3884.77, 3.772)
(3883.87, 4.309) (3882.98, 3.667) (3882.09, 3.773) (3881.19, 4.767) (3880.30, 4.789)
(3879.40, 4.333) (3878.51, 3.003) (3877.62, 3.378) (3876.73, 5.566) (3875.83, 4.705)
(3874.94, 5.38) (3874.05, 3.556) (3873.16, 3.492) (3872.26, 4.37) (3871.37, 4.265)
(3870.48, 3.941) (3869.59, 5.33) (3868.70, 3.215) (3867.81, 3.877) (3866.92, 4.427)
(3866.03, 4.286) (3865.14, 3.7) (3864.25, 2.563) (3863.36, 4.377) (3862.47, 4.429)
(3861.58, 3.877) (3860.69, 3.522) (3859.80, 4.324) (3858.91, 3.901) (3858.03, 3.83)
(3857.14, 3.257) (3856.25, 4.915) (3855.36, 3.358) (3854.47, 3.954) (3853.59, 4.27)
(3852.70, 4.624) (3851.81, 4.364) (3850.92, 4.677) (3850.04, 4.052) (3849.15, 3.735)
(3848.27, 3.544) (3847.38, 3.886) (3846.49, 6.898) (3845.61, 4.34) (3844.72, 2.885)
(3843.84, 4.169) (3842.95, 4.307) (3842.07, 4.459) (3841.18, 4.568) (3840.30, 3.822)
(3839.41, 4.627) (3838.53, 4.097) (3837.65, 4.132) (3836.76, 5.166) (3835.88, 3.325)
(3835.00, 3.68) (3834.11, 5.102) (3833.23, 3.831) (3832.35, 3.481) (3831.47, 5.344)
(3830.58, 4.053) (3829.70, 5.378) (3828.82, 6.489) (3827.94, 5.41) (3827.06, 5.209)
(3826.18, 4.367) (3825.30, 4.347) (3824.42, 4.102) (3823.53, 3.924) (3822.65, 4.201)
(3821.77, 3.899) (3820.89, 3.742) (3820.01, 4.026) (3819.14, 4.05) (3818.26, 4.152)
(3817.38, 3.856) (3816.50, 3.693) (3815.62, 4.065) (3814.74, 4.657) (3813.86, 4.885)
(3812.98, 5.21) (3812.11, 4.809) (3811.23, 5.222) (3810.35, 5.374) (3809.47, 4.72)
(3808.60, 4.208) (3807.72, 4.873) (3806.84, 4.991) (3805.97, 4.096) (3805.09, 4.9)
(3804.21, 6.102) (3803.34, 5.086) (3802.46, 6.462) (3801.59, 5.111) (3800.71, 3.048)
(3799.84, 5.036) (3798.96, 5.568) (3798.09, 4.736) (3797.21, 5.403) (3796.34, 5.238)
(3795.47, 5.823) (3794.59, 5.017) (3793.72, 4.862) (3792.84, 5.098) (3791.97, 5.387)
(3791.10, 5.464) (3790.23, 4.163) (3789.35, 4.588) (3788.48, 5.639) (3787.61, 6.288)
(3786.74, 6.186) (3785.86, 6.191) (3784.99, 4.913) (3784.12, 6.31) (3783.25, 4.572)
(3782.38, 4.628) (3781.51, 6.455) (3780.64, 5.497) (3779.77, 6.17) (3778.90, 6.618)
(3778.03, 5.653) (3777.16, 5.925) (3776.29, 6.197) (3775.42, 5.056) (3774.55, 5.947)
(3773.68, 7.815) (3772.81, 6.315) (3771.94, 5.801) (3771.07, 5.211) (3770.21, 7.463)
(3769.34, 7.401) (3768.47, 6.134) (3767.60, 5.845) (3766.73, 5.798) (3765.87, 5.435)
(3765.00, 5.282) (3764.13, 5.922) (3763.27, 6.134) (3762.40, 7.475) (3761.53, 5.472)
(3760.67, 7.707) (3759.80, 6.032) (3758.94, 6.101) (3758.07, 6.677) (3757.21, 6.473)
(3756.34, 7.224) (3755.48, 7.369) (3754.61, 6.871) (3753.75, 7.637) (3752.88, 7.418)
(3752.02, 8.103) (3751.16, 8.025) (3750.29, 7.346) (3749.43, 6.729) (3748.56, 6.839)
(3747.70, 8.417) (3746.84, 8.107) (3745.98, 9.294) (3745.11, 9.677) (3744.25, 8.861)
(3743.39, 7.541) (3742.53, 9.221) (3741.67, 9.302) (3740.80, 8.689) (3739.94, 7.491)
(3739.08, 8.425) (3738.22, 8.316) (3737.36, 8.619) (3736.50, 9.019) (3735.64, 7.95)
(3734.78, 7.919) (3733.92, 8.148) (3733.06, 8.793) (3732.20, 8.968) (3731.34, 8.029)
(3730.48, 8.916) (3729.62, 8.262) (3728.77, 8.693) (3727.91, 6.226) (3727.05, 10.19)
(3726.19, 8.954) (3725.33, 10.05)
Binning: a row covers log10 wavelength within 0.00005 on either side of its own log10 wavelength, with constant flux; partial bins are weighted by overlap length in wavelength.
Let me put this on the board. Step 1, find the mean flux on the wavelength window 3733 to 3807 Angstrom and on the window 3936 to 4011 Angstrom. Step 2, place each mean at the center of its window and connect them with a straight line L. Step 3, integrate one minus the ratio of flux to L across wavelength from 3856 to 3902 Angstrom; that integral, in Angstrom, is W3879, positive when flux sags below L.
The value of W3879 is 7.4 Angstrom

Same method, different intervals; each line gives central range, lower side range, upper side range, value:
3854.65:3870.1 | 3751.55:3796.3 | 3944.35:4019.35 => 3.7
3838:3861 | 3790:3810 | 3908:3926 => 2.7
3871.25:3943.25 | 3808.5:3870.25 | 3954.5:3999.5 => -3.3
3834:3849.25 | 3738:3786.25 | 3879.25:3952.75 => 3.6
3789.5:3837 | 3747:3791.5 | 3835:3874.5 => 4.2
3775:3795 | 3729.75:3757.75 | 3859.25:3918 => 4.4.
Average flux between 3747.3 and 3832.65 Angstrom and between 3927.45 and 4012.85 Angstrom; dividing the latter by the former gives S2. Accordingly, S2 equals 0.7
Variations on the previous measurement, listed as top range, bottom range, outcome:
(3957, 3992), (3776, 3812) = 0.79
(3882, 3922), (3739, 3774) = 0.63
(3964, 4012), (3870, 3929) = 0.88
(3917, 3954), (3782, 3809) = 0.80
